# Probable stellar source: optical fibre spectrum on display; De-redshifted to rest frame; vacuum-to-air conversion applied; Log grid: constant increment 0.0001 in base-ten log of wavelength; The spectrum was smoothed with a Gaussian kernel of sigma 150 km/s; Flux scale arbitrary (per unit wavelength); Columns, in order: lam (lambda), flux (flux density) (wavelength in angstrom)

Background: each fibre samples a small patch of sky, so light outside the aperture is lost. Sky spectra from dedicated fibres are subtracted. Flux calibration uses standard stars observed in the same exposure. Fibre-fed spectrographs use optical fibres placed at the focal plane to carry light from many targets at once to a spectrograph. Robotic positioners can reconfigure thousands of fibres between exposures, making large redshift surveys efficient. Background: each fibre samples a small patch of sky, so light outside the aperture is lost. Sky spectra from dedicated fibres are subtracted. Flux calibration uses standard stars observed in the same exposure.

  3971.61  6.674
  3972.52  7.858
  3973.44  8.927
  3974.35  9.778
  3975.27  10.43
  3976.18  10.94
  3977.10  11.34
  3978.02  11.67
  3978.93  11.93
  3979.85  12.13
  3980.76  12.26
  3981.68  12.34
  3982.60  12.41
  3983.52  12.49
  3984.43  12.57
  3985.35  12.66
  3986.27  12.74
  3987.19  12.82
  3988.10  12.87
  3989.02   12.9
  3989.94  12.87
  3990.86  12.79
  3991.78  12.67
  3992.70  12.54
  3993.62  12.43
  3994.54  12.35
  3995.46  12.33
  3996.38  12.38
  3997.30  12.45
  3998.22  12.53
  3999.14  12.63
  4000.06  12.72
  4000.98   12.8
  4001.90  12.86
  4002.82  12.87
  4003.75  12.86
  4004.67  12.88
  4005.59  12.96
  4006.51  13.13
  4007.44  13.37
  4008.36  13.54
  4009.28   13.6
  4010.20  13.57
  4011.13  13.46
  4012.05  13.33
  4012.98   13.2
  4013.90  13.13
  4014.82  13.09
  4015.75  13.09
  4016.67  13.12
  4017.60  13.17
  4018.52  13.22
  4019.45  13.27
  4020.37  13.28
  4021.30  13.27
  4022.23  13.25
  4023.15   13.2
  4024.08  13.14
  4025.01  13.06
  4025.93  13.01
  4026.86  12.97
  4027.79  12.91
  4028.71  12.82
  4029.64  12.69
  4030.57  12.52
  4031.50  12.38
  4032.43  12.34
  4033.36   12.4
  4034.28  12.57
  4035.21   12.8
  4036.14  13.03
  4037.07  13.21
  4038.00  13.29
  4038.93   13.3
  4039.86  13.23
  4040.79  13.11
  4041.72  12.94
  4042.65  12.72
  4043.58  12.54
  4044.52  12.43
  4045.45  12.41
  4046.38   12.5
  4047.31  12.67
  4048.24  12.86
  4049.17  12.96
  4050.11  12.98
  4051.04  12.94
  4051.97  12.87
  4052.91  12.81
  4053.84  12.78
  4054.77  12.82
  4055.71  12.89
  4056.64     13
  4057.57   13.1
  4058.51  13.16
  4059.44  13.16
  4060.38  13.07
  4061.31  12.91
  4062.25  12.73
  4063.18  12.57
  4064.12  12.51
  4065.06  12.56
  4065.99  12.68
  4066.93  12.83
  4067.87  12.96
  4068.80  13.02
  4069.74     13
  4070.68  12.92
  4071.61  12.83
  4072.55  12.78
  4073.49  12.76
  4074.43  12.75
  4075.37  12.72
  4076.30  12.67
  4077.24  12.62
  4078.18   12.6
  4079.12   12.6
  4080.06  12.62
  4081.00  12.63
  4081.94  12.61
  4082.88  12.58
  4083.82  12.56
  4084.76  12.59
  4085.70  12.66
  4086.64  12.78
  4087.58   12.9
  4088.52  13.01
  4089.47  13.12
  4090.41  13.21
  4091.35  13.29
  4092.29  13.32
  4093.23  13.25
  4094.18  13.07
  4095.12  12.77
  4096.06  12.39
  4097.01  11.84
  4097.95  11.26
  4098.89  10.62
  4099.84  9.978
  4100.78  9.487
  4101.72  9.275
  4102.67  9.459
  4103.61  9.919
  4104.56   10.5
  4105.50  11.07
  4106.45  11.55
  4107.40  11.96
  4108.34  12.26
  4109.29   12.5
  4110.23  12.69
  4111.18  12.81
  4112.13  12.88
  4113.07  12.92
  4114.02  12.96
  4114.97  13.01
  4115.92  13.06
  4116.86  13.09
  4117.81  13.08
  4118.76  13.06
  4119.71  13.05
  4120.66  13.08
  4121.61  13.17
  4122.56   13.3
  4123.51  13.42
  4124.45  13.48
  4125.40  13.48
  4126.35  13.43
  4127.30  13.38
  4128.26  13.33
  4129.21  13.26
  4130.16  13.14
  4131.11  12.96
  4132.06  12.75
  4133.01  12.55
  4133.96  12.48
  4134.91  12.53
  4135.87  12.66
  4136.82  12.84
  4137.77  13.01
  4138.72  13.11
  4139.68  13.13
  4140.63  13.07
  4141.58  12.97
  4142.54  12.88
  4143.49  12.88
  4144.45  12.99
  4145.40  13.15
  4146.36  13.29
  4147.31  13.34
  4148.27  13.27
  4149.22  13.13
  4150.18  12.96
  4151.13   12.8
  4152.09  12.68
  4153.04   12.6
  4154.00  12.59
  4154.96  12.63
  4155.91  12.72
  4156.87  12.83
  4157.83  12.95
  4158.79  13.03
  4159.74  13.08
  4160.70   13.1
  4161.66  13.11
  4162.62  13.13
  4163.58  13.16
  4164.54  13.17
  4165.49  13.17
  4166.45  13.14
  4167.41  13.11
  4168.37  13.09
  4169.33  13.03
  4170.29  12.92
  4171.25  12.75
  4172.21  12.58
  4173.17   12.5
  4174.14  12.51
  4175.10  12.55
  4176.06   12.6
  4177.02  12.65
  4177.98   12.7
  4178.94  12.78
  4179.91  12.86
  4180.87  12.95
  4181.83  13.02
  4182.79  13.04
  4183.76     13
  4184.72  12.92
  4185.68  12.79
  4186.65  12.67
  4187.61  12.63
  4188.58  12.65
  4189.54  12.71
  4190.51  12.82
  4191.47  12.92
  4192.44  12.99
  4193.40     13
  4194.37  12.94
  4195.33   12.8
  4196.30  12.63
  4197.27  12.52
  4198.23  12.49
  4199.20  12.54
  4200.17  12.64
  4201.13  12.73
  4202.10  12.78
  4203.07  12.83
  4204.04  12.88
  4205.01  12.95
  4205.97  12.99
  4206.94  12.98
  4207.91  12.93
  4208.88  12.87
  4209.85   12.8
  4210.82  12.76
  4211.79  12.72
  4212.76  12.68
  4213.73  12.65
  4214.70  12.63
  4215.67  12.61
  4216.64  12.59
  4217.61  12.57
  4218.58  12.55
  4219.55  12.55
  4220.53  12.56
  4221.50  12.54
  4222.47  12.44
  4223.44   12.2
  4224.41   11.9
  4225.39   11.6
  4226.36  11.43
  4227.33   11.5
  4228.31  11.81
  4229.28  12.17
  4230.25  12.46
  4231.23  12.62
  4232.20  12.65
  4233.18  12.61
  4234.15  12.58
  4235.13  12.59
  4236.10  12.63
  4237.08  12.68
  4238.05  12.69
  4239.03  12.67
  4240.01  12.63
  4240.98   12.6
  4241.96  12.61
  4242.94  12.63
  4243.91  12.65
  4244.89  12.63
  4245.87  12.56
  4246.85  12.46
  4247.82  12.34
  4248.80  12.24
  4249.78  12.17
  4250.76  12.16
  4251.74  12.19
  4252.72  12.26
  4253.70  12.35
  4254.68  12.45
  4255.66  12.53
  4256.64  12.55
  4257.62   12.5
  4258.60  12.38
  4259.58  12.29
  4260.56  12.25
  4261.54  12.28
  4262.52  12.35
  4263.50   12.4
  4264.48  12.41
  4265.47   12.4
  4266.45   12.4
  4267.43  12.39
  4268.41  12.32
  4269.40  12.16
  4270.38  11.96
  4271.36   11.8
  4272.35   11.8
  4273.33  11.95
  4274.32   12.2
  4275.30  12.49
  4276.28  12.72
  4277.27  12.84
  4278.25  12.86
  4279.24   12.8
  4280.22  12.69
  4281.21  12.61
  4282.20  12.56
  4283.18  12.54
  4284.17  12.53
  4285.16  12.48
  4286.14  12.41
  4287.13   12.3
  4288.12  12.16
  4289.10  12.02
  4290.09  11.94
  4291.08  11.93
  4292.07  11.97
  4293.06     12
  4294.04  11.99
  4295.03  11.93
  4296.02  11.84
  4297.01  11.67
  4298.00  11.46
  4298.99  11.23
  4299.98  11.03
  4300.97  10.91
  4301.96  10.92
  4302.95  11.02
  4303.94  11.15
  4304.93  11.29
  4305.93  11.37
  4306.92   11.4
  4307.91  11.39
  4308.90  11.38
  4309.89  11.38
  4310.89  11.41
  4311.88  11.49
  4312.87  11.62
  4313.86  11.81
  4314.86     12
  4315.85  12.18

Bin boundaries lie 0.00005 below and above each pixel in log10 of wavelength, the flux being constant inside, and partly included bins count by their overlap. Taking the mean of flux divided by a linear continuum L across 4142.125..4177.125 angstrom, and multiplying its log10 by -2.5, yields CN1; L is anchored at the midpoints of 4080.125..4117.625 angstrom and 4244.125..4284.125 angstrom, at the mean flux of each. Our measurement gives -0.06 mag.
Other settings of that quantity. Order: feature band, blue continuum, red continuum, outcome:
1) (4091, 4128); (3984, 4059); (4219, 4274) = 0.03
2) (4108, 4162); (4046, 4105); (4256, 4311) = -0.06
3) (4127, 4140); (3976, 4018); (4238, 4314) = -0.04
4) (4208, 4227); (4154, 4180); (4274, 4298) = 0.01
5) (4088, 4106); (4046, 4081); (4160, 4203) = 0.11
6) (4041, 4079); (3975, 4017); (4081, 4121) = -0.03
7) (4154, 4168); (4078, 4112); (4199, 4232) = -0.06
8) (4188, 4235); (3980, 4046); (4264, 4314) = -0.03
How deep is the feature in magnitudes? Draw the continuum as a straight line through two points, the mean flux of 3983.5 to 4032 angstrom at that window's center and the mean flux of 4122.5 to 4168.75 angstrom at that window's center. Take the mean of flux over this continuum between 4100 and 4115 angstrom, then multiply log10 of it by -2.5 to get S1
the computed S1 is 0.13 mag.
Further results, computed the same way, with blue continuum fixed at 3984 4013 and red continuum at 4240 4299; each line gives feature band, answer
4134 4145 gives -0.028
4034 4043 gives -0.022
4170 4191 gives -0.023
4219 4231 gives 0.026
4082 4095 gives -0.022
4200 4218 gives -0.030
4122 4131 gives -0.062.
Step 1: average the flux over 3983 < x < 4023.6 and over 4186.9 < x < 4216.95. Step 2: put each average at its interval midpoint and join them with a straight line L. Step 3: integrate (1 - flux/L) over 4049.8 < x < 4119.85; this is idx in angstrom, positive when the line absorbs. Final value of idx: 2.12 angstrom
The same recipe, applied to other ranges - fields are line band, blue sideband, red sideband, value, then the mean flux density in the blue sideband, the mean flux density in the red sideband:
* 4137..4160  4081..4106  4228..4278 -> -1.7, 11.9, 12.4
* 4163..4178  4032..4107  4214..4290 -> -0.5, 12.5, 12.4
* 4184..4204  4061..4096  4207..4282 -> -0.3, 12.8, 12.4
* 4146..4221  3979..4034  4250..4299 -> -2.2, 12.9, 12.3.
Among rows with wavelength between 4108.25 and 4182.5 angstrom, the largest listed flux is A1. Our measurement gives 13.48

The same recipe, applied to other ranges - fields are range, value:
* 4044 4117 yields 13.32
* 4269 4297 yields 12.86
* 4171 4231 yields 13.04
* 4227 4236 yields 12.65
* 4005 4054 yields 13.6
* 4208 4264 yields 12.87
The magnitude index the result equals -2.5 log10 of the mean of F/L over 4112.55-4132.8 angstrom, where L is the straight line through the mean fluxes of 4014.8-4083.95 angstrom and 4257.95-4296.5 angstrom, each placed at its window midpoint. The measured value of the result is -0.04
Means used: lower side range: 12.9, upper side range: 12.3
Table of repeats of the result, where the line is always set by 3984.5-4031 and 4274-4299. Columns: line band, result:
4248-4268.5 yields 0.00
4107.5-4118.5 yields -0.01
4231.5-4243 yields -0.02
